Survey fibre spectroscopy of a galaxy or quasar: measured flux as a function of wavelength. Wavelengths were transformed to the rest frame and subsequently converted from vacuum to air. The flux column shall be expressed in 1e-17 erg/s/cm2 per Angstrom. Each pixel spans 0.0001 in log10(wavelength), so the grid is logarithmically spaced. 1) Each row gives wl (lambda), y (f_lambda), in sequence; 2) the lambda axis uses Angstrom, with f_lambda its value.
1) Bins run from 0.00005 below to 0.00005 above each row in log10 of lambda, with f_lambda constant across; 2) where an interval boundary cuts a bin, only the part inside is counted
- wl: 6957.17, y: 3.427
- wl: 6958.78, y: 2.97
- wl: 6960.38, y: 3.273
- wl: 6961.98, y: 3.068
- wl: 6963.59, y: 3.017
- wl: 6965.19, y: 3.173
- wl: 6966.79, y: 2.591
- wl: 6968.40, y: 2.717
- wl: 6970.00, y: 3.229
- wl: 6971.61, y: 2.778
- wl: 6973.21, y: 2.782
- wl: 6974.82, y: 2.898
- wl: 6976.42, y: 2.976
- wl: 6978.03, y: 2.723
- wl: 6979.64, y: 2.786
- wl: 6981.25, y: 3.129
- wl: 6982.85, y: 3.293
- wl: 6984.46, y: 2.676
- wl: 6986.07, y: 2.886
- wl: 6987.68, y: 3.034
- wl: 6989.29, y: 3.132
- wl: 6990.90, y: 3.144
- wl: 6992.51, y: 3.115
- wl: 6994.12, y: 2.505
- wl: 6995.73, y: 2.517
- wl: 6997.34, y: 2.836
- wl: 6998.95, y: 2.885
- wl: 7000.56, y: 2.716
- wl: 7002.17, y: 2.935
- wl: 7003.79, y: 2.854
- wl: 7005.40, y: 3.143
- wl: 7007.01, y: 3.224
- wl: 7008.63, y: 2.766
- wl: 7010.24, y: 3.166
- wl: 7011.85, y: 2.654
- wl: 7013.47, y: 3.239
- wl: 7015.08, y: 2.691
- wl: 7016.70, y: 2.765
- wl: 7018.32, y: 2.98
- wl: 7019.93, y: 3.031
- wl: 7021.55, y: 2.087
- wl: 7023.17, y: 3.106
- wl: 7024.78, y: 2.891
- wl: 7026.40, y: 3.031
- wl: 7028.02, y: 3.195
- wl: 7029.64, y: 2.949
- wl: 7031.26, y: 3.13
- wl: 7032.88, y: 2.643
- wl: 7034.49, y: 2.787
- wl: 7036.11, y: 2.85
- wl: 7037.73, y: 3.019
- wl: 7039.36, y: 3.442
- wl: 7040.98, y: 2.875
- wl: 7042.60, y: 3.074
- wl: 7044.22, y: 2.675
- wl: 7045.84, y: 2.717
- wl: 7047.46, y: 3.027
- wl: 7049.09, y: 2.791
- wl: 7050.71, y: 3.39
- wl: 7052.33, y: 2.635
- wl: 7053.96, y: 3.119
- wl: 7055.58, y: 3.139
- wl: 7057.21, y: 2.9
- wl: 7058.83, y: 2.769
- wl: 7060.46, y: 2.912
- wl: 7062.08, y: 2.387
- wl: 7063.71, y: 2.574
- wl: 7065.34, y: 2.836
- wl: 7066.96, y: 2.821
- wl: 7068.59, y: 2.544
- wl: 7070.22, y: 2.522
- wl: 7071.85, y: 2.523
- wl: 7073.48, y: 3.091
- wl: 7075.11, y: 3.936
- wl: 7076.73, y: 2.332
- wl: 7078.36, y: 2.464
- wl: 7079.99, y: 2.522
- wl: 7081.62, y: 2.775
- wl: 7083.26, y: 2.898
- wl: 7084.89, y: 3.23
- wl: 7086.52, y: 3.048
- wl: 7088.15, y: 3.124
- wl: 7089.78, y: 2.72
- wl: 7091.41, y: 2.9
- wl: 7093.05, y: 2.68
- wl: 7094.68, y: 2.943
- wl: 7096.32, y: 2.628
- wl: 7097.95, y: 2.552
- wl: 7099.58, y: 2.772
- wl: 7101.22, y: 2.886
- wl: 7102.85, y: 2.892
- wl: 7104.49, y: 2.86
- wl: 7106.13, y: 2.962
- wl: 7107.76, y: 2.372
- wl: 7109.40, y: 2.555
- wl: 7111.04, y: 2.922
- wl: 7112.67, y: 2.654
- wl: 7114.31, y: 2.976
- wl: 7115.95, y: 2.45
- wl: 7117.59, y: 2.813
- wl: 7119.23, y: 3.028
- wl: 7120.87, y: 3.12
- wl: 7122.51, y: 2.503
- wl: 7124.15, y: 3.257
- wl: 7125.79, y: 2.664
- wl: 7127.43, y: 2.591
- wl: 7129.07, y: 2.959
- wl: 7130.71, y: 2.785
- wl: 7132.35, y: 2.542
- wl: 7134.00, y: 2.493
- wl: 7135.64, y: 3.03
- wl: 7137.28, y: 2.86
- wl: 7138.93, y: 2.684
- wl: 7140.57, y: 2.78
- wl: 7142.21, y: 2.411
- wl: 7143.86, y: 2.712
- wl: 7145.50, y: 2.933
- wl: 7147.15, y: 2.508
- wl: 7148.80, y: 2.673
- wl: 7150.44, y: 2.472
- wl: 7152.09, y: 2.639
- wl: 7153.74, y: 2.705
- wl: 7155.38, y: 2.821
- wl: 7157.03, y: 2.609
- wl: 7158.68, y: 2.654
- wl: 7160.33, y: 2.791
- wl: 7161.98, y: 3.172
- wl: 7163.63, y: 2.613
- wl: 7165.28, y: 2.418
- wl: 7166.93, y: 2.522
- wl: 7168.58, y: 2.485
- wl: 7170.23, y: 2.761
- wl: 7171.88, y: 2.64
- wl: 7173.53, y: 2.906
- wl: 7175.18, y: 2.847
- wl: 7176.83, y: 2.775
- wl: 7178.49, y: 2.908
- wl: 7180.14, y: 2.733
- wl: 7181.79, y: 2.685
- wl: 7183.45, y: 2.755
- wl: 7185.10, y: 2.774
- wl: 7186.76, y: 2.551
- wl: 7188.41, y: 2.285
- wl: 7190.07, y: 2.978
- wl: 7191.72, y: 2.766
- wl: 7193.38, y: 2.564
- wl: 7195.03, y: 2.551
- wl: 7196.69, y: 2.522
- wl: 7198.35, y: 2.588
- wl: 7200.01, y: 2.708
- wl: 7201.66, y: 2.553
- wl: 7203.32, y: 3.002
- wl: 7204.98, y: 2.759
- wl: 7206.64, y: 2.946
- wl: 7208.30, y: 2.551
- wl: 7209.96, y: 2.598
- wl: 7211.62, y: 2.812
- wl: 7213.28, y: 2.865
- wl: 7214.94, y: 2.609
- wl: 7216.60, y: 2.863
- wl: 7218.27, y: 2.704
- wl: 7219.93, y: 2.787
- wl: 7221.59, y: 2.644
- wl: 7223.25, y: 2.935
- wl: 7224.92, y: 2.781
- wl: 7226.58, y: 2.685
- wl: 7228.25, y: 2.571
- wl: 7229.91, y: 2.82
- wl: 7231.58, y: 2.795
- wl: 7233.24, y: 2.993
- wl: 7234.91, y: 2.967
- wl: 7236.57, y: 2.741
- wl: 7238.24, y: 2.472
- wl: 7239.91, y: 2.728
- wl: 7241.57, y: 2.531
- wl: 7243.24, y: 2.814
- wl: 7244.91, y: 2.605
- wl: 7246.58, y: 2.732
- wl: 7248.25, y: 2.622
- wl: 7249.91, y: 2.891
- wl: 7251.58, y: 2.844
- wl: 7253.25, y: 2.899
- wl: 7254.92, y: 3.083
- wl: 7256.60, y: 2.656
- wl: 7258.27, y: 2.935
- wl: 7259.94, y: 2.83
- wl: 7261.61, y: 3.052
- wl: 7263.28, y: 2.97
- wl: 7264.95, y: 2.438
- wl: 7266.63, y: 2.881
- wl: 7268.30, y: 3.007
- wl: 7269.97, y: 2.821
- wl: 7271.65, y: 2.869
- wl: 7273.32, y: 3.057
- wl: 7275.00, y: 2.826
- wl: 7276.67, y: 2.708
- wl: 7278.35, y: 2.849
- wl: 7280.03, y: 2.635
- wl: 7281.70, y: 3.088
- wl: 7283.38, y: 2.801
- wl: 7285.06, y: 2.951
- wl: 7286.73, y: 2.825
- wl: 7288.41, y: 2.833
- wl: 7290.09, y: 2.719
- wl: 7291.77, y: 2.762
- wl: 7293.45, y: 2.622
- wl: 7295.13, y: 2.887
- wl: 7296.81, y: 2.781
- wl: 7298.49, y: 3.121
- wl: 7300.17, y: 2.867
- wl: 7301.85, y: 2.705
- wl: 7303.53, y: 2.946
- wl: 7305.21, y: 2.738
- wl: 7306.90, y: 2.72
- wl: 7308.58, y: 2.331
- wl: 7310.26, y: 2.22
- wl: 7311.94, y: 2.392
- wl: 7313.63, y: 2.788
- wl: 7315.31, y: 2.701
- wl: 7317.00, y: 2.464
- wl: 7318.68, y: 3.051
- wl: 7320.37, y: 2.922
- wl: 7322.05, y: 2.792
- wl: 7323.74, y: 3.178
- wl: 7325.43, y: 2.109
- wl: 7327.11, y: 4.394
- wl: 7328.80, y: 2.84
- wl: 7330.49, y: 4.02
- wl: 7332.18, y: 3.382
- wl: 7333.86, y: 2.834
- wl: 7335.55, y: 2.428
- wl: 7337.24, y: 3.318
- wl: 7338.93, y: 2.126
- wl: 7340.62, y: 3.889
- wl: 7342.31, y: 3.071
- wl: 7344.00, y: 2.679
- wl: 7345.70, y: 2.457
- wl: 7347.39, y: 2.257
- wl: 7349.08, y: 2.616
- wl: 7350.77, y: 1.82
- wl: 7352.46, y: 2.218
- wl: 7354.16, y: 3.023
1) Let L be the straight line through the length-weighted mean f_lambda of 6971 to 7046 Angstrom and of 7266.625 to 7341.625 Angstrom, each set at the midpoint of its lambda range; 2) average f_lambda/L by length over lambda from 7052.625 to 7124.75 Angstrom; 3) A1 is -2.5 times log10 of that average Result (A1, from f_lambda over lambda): 0.03 mag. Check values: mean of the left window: 2.91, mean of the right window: 2.87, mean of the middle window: 2.81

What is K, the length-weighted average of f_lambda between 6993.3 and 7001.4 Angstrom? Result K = 2.7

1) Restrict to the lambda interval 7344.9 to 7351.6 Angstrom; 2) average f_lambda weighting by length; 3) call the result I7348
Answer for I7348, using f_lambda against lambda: 2.29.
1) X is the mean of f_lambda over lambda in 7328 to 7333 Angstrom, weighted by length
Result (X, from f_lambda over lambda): 3.42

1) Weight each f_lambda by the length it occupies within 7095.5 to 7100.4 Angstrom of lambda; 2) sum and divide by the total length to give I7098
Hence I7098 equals 2.65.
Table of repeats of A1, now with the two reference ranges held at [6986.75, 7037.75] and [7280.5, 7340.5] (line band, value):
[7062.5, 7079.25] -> 0.05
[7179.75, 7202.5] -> 0.09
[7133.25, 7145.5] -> 0.06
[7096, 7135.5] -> 0.05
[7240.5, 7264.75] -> 0.02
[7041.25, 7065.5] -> 0.01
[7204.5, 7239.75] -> 0.05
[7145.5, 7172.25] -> 0.09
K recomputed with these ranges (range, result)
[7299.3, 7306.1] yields 2.81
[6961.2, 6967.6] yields 2.96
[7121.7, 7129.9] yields 2.8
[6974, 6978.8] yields 2.87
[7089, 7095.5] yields 2.81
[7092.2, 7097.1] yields 2.75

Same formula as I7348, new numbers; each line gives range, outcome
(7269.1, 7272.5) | 2.85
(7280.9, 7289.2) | 2.9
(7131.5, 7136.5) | 2.69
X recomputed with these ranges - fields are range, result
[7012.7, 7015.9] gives 2.96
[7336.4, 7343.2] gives 3.1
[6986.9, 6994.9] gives 2.99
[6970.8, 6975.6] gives 2.82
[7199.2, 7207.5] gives 2.79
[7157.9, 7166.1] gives 2.73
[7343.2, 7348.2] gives 2.46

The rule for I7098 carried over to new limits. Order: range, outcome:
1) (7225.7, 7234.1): 2.77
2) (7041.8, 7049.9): 2.86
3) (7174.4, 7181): 2.82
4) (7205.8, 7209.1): 2.75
